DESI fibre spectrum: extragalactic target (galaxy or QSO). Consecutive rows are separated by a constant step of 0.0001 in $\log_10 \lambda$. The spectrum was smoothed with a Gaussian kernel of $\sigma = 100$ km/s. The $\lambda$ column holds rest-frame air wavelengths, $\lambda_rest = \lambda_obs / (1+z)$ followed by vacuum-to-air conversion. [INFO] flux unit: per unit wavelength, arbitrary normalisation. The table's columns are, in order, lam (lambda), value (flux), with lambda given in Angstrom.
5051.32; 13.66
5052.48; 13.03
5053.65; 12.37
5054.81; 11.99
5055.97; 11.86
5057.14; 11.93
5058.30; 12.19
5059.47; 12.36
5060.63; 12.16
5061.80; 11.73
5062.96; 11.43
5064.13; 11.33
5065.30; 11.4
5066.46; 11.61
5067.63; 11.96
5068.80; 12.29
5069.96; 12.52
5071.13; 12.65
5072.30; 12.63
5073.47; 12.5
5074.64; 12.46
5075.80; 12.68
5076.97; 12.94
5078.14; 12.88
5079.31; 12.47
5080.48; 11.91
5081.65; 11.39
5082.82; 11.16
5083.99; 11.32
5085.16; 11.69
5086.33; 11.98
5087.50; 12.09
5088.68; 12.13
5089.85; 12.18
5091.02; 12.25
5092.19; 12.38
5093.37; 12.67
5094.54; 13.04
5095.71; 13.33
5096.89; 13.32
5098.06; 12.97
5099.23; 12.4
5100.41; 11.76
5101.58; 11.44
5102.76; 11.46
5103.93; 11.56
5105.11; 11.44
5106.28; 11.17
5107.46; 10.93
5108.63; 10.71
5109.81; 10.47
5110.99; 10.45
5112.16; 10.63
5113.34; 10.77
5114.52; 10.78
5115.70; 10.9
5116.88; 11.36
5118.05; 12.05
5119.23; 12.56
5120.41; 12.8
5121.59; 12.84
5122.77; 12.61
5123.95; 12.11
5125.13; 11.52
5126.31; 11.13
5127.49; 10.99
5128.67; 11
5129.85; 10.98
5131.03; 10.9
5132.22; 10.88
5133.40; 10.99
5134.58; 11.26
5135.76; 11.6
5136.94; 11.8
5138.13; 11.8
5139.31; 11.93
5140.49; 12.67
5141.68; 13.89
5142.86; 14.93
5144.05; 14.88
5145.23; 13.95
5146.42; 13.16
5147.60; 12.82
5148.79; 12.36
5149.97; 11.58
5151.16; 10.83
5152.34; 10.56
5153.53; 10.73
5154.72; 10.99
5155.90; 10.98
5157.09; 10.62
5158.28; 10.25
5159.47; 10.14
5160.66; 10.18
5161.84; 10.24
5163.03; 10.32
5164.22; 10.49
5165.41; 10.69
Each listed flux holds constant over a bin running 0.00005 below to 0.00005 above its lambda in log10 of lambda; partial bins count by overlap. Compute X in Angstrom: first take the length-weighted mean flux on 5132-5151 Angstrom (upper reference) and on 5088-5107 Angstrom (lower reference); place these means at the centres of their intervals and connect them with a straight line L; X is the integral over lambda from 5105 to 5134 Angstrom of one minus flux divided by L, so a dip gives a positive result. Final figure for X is 2.46 Angstrom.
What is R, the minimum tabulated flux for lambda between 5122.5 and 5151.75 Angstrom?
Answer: 10.83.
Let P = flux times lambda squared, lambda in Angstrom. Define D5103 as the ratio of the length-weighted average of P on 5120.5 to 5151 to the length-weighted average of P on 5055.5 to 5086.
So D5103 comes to 1.0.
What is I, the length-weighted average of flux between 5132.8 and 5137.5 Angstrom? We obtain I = 11.4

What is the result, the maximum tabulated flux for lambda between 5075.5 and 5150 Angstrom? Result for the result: 14.93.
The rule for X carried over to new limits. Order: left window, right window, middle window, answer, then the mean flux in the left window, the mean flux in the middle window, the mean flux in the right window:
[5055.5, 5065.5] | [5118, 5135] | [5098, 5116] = 0.8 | 11.8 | 11.2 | 11.6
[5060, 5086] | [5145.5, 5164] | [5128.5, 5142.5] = -0.5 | 12.1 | 11.7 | 11.1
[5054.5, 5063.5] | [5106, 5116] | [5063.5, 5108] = -3.1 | 12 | 12.1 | 10.7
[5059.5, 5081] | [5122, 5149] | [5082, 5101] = -0.1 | 12.2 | 12.3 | 12.2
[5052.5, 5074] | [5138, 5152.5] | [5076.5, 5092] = 0.3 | 12.1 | 12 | 12.8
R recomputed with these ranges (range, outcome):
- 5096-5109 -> 10.71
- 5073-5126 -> 10.45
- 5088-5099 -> 12.13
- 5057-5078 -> 11.33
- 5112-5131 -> 10.63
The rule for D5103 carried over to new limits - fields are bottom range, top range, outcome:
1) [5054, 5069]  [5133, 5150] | 1.10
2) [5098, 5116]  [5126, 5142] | 1.04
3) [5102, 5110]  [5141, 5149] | 1.25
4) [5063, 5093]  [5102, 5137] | 0.95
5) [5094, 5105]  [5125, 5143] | 0.96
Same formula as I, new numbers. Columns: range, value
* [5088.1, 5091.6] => 12.2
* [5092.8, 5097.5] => 13.1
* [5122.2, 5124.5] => 12.4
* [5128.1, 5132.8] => 10.9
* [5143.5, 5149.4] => 13.4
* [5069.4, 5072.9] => 12.6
